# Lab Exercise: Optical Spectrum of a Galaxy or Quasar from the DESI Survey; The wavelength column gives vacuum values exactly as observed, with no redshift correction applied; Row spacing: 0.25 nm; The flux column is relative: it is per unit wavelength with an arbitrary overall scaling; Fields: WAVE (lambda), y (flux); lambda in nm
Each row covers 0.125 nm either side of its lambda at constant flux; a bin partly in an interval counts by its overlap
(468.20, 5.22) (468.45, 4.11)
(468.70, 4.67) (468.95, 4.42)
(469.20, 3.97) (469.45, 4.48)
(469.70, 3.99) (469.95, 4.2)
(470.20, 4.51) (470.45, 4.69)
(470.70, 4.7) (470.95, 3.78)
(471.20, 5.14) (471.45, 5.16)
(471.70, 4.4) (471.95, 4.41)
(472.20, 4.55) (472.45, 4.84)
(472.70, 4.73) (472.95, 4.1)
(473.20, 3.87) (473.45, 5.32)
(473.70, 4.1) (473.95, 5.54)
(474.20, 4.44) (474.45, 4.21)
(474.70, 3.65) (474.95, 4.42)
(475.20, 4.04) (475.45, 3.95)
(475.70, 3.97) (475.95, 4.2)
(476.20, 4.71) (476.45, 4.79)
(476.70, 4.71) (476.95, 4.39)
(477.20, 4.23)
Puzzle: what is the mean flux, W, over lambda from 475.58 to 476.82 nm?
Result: 4.48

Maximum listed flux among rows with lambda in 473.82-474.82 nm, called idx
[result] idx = 5.54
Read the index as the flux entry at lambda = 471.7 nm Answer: 4.4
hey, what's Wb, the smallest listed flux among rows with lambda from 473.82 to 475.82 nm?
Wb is 3.65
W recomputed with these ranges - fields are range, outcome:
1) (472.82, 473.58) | 4.43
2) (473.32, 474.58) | 4.71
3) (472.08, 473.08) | 4.55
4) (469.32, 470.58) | 4.37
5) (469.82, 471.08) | 4.38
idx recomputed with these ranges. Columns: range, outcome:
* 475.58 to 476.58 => 4.79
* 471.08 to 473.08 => 5.16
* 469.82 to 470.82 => 4.7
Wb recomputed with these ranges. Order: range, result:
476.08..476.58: 4.71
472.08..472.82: 4.55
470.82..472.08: 3.78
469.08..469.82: 3.97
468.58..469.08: 4.42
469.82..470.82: 4.2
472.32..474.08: 3.87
